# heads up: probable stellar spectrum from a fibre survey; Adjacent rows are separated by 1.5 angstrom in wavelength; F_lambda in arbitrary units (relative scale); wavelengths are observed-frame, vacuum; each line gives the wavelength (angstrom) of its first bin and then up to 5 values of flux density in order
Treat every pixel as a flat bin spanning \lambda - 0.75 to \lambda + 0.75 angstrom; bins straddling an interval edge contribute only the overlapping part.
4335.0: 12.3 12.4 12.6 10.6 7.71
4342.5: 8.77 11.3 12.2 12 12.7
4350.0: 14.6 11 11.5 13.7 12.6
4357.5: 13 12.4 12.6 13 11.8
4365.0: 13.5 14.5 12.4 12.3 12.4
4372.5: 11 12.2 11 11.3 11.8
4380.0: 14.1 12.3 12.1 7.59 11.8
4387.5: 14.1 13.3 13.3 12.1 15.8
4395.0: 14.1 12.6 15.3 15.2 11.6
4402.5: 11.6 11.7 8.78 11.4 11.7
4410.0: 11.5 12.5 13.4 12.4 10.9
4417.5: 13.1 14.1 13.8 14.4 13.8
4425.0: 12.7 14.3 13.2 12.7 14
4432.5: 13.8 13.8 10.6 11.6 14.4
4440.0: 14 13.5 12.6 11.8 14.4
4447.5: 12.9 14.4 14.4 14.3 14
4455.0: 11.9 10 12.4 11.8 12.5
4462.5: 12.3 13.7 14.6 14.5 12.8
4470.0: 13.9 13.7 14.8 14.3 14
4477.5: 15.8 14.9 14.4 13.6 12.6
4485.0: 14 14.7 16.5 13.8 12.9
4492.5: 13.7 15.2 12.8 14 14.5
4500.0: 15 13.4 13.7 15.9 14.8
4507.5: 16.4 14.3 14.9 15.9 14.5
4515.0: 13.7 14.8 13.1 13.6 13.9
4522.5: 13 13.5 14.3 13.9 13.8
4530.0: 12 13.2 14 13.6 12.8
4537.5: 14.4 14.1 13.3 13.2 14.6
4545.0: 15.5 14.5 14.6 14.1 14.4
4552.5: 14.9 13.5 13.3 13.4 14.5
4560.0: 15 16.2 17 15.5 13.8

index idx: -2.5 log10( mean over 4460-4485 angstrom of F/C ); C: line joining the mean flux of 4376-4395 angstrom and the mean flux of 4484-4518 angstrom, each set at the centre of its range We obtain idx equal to 0.01 mag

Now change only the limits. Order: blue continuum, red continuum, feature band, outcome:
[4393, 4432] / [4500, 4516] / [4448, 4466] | 0.063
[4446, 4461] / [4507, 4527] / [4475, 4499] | -0.045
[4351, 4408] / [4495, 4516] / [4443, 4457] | 0.040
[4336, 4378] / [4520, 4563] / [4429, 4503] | -0.031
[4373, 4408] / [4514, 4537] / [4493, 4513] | -0.100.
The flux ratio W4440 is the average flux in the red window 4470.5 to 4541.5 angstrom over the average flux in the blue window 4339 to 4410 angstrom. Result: 1.16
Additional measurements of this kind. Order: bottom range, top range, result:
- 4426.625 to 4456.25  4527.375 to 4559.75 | 1.05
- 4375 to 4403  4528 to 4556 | 1.09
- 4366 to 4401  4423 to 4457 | 1.04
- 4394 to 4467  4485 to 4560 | 1.09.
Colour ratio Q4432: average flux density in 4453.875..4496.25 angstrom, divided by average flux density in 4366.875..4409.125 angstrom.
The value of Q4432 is 1.1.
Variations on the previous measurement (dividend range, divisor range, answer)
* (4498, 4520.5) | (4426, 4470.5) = 1.11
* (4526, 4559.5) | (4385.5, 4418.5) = 1.10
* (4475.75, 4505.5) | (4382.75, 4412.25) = 1.15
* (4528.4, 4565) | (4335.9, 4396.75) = 1.16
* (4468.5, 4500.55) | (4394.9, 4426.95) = 1.12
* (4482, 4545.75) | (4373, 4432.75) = 1.11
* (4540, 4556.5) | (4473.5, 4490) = 0.98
